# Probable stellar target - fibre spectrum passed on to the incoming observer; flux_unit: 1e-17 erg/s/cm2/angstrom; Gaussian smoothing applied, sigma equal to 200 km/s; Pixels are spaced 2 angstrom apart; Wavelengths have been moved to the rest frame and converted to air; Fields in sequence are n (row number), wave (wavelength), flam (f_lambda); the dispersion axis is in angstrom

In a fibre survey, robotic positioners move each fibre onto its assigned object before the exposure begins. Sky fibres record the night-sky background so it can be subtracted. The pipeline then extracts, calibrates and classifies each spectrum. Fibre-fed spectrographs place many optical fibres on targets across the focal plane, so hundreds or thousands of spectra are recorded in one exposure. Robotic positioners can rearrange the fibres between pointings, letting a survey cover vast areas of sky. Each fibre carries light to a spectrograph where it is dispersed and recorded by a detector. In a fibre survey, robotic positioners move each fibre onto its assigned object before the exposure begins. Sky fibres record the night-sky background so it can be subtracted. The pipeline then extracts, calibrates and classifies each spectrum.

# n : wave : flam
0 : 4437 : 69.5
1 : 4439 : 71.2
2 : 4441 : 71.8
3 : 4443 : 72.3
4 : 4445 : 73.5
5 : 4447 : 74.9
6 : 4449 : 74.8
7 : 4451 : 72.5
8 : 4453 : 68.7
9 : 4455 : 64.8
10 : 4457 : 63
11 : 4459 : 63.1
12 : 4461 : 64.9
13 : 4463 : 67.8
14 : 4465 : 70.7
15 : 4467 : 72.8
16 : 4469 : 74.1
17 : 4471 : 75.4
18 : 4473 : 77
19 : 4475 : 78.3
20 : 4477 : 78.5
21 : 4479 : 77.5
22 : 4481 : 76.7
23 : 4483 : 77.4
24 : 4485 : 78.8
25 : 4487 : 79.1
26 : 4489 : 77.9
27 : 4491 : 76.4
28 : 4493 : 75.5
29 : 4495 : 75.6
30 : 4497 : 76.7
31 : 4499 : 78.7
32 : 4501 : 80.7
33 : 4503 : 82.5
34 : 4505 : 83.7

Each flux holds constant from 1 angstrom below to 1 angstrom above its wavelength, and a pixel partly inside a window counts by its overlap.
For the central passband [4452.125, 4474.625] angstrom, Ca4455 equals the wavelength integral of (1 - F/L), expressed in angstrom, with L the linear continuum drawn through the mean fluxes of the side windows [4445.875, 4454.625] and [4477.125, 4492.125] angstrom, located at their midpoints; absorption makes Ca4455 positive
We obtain 1.4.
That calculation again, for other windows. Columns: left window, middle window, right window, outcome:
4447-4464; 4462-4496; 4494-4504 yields -0.95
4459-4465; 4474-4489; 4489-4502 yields -1.08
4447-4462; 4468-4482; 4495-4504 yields -0.72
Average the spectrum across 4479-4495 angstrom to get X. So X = 77.3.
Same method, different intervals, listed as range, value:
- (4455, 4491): 73.5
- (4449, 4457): 68.7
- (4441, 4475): 70.9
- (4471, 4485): 77.5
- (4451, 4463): 65.8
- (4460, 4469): 69.6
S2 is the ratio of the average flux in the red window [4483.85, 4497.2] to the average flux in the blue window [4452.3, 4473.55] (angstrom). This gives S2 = 1.12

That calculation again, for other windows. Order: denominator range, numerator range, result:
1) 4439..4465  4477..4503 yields 1.12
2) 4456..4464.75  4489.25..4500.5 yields 1.18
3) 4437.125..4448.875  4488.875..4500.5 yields 1.06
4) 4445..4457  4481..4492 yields 1.10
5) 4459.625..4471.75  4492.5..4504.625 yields 1.11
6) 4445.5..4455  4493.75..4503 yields 1.09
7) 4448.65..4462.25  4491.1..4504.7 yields 1.17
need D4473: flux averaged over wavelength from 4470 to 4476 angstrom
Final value 76.9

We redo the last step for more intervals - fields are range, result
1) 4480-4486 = 77.6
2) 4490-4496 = 75.8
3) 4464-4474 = 74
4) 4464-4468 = 71.8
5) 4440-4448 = 73.1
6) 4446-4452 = 74.1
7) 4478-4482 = 77.1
